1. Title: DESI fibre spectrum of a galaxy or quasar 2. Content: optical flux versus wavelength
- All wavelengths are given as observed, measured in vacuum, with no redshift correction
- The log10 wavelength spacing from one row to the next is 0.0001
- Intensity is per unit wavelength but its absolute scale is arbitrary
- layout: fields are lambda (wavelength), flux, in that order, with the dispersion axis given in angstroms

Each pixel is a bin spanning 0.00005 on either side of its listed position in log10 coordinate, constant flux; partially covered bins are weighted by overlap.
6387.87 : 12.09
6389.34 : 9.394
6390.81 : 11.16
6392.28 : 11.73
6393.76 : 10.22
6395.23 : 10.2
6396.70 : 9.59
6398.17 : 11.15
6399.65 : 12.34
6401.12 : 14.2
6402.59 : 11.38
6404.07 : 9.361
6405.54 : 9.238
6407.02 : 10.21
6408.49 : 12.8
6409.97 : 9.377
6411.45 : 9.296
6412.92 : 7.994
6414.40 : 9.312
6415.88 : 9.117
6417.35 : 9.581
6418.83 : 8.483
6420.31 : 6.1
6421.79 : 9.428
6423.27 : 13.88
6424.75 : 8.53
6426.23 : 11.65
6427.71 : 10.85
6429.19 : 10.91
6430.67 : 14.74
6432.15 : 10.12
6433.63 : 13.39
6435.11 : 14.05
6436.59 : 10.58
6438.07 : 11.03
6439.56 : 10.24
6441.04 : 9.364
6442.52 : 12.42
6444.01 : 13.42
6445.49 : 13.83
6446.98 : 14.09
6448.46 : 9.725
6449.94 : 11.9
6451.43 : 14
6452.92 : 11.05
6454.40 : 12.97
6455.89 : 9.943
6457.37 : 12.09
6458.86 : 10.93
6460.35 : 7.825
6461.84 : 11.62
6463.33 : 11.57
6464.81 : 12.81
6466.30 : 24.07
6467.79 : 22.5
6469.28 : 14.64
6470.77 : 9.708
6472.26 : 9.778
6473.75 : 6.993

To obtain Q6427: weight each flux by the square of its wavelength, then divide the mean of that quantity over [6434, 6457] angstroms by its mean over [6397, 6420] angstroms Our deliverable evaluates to 1.2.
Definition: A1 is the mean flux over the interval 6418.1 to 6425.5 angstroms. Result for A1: 9.28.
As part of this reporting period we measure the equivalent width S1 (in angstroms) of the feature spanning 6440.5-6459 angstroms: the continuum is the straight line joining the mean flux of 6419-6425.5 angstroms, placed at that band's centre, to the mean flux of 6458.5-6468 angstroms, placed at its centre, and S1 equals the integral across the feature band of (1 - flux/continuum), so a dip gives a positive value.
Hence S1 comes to 0.8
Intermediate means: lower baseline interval 9.39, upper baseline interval 14.2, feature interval 12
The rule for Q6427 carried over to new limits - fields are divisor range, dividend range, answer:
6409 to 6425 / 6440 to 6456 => 1.32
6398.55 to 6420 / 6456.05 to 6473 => 1.34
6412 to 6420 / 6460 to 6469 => 1.78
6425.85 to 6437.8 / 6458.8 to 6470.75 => 1.21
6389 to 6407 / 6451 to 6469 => 1.27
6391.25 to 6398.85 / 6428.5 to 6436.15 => 1.20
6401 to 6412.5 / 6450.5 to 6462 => 1.09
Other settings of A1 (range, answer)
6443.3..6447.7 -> 13.8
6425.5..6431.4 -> 12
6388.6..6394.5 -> 10.6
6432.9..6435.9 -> 13.7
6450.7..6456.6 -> 12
